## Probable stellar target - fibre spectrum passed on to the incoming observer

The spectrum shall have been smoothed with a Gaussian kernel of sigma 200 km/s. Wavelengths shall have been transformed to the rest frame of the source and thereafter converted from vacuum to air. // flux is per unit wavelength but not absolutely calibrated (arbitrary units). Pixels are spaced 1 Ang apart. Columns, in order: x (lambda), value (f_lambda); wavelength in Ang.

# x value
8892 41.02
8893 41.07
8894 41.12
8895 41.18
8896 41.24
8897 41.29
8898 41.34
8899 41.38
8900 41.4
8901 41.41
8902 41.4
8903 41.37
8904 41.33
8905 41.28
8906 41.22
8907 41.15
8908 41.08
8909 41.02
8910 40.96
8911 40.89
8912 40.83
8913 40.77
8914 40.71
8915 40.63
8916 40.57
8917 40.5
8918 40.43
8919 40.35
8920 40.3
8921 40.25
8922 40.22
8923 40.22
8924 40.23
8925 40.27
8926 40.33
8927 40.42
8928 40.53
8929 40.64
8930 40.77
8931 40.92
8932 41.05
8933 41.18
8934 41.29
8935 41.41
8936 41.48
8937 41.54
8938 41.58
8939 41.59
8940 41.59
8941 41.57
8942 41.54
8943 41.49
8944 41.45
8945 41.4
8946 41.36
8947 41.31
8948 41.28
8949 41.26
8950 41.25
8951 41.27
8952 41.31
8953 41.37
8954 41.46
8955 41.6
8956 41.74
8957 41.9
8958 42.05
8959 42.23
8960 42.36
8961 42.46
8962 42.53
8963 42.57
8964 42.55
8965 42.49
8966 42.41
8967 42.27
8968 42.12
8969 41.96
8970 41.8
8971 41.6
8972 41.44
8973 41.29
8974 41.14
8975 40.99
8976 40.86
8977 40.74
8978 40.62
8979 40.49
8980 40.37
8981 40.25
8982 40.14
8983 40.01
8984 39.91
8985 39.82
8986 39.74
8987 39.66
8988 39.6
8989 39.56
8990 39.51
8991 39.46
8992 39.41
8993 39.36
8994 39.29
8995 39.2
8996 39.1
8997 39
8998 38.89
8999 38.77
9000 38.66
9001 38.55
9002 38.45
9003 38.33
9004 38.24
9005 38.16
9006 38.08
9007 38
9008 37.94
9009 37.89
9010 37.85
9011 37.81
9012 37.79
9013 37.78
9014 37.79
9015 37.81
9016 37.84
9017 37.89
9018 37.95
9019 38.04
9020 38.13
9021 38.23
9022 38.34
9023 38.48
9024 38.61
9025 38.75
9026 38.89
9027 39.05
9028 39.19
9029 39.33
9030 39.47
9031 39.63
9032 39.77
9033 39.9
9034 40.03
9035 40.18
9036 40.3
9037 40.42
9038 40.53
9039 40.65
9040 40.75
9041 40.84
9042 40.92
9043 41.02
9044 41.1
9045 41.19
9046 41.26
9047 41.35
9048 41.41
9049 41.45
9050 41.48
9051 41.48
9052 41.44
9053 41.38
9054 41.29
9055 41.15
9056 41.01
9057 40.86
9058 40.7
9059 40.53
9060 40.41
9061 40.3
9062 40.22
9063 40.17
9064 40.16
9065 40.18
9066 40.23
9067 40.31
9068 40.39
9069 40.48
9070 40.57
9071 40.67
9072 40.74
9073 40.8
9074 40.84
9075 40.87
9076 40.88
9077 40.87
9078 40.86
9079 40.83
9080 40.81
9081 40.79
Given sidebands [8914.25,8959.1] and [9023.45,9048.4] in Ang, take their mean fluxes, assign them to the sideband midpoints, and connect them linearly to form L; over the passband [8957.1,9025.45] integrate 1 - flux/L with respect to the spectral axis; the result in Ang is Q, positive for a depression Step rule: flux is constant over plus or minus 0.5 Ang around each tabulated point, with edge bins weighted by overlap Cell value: 1.4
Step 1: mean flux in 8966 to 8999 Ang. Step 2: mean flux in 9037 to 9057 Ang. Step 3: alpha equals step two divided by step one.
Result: 1.02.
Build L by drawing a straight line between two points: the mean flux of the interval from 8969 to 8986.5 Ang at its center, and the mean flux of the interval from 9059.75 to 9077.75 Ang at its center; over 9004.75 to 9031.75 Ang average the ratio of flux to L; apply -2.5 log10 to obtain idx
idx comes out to 0.06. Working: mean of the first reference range 40.7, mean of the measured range 38.3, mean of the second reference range 40.5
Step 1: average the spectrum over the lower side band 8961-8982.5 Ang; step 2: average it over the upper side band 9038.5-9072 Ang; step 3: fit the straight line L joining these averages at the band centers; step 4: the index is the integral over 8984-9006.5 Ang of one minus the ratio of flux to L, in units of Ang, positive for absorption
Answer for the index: 1.2 Ang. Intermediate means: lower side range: 41.5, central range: 39.1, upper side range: 40.8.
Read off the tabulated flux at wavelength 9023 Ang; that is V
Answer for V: 38.48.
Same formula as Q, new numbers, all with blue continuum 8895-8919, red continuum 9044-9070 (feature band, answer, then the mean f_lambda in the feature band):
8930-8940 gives -0.1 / 41.3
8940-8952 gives -0.1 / 41.4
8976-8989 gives 0.3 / 40.1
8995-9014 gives 1.2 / 38.3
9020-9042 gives 0.7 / 39.6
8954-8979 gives -0.5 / 41.8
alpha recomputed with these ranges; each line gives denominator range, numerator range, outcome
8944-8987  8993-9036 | 0.93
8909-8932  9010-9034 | 0.95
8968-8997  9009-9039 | 0.96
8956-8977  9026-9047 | 0.96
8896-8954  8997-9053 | 0.96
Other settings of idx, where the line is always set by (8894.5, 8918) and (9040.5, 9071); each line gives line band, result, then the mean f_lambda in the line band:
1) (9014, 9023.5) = 0.08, 38.1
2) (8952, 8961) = -0.02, 41.8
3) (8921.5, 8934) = 0.01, 40.6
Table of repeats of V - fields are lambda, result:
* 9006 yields 38.08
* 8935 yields 41.41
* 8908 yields 41.08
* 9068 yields 40.39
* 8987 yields 39.66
